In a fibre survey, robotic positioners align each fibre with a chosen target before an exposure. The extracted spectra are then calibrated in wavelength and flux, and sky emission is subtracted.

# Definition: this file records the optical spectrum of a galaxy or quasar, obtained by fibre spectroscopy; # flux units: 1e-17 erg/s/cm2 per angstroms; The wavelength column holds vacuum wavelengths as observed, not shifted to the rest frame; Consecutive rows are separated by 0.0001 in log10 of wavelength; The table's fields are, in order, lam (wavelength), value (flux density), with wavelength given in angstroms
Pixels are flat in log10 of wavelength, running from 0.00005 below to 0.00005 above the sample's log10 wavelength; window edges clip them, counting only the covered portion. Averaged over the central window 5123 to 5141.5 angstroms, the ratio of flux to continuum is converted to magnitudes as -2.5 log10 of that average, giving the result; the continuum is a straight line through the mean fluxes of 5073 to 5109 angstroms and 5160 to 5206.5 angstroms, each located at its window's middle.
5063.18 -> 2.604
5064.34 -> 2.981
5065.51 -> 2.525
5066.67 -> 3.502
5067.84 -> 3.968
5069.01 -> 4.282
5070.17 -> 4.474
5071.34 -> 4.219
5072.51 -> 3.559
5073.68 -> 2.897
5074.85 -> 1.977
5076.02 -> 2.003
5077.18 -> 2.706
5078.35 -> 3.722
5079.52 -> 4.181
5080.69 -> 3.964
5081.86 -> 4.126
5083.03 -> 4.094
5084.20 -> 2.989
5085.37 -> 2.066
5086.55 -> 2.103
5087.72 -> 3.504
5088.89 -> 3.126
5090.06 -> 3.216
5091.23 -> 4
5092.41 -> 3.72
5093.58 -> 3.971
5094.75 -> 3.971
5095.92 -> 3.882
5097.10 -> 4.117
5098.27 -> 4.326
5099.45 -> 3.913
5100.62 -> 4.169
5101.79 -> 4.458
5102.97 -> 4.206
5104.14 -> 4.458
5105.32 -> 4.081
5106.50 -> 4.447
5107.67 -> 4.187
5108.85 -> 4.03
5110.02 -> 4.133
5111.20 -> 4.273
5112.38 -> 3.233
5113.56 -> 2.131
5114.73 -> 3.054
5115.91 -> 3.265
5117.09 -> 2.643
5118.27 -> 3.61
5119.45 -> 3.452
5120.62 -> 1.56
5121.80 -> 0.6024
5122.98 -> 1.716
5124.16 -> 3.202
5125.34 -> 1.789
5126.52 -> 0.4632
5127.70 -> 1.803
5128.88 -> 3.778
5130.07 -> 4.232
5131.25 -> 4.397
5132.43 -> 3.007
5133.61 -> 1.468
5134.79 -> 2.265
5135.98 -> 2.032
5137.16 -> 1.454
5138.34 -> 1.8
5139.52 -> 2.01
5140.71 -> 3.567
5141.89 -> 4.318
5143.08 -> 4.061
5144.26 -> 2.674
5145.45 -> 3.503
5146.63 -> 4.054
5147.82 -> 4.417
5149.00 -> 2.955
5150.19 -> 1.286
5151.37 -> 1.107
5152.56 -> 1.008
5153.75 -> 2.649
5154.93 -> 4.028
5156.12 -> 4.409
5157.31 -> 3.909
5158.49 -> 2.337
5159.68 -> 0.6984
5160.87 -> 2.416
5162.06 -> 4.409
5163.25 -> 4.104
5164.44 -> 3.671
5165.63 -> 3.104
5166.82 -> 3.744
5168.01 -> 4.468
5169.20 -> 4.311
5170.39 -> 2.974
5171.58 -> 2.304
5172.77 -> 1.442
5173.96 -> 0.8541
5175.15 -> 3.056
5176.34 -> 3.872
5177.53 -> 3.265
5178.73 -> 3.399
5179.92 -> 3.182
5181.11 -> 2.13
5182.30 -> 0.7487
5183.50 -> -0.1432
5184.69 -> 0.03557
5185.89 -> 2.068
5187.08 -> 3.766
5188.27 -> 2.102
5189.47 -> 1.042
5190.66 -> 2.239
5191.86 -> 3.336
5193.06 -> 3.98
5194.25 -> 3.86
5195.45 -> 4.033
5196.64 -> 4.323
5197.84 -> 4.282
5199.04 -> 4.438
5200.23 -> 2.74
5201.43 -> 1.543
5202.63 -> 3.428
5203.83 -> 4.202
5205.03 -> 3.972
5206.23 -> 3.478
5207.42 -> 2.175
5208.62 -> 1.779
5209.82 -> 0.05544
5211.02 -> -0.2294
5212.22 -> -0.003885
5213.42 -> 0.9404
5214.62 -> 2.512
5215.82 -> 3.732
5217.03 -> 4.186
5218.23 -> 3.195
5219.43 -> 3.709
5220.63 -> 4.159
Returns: 0.319 mag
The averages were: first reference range 3.63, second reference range 2.96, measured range 2.48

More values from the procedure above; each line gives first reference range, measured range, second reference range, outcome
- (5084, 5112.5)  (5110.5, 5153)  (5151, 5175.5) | 0.24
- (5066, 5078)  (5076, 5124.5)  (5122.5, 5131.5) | -0.16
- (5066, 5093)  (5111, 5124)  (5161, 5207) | 0.22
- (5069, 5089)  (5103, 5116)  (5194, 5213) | -0.20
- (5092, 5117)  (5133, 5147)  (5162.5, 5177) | 0.26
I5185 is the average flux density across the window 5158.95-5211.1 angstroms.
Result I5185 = 2.77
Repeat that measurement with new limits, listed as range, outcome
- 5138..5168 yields 3.09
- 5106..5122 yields 3.24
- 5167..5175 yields 2.8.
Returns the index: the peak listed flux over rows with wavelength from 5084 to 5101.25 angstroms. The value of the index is 4.326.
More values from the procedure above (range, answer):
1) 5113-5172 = 4.468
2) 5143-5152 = 4.417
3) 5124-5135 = 4.397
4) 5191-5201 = 4.438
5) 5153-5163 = 4.409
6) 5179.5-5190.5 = 3.766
